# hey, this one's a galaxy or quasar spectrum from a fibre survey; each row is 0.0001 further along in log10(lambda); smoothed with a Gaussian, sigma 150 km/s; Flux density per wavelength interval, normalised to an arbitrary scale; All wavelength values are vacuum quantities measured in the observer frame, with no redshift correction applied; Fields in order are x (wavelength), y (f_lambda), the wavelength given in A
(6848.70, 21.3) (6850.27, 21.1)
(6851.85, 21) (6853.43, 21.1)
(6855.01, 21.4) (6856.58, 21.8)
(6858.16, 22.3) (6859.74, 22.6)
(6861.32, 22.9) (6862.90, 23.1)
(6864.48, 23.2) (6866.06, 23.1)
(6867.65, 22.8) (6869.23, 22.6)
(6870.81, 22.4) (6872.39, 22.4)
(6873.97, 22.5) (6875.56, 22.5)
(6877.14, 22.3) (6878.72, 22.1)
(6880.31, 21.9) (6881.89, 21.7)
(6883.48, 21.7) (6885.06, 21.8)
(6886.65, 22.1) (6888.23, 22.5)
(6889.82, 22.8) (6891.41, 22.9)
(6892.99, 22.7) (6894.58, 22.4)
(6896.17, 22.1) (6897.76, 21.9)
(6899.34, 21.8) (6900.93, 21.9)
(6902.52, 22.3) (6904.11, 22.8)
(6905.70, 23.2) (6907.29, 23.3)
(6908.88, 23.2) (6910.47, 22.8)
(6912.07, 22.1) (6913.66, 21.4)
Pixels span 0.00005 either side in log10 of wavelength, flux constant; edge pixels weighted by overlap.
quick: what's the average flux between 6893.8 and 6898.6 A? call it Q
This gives 22.1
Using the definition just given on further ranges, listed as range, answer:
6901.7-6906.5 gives 22.8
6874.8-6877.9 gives 22.4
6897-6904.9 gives 22.2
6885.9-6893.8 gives 22.6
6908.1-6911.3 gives 22.9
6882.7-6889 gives 22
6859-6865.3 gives 23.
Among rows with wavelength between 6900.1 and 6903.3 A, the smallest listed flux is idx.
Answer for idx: 21.9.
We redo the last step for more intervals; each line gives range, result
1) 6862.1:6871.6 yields 22.4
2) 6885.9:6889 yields 22.1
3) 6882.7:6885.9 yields 21.7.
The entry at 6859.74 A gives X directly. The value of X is 22.6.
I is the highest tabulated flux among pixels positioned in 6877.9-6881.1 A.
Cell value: 22.1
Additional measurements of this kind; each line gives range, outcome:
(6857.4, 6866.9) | 23.2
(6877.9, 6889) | 22.5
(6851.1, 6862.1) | 22.9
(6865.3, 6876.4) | 23.1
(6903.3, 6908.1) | 23.3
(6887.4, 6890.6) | 22.8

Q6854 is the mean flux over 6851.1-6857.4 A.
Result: 21.3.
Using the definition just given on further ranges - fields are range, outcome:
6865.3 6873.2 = 22.7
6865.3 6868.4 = 22.9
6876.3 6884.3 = 22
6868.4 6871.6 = 22.5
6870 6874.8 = 22.4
